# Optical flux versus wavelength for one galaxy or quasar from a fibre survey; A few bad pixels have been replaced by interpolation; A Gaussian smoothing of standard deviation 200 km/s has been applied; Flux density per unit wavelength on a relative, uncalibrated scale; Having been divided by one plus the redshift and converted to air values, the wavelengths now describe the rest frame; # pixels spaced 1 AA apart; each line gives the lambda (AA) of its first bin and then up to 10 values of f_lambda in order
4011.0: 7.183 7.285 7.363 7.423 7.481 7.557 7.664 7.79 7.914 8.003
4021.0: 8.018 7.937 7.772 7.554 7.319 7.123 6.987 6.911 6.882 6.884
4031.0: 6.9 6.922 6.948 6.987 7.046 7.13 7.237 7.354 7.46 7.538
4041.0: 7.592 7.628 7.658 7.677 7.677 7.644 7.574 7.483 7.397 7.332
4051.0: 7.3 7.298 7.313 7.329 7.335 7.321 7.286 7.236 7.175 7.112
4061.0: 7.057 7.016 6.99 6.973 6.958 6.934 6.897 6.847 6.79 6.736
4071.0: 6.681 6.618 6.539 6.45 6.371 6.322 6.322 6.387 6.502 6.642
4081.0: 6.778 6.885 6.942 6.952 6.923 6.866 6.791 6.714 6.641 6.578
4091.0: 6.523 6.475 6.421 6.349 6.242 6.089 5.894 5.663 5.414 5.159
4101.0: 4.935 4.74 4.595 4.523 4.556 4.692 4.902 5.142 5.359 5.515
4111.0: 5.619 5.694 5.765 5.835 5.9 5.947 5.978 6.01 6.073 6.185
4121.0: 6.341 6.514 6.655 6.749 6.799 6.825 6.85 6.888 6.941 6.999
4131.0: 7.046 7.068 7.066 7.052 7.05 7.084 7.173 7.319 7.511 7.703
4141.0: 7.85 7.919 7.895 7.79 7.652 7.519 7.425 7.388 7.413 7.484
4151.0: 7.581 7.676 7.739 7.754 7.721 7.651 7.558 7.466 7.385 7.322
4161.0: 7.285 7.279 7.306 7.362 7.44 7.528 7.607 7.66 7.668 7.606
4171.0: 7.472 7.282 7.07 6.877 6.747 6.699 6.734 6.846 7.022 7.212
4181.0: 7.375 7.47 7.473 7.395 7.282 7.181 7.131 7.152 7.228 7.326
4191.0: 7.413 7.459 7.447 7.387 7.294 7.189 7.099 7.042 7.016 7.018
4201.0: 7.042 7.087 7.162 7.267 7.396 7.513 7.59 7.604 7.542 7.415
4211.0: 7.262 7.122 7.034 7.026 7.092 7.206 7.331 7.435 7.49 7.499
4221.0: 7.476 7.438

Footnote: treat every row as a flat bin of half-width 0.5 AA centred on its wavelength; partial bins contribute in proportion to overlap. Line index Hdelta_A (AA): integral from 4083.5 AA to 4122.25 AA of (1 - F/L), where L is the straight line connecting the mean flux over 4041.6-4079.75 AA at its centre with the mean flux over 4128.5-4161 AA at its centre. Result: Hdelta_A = 7.4 AA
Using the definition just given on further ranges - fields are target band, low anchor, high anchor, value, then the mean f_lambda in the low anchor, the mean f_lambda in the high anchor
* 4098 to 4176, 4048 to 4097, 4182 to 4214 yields 3.44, 6.82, 7.28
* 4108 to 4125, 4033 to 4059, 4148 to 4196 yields 3.13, 7.38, 7.35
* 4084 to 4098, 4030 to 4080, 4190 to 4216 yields 1.25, 7.08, 7.26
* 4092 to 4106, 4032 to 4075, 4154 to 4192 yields 3.45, 7.17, 7.31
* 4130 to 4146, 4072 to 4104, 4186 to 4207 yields -1.67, 6.24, 7.24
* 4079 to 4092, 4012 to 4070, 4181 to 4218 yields 0.98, 7.31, 7.27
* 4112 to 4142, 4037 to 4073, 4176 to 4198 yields 2.05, 7.23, 7.23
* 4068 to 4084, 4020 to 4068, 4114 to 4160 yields 1.34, 7.28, 7.11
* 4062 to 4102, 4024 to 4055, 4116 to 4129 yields 2.36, 7.29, 6.49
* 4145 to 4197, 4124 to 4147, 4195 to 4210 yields -0.65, 7.26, 7.26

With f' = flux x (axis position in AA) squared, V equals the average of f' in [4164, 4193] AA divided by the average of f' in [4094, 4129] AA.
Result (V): 1.30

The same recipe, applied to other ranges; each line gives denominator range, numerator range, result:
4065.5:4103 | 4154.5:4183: 1.19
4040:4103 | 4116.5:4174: 1.11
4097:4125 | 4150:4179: 1.35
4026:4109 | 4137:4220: 1.16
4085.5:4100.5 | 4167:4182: 1.20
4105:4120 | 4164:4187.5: 1.34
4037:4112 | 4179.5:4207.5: 1.17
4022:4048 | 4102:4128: 0.83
